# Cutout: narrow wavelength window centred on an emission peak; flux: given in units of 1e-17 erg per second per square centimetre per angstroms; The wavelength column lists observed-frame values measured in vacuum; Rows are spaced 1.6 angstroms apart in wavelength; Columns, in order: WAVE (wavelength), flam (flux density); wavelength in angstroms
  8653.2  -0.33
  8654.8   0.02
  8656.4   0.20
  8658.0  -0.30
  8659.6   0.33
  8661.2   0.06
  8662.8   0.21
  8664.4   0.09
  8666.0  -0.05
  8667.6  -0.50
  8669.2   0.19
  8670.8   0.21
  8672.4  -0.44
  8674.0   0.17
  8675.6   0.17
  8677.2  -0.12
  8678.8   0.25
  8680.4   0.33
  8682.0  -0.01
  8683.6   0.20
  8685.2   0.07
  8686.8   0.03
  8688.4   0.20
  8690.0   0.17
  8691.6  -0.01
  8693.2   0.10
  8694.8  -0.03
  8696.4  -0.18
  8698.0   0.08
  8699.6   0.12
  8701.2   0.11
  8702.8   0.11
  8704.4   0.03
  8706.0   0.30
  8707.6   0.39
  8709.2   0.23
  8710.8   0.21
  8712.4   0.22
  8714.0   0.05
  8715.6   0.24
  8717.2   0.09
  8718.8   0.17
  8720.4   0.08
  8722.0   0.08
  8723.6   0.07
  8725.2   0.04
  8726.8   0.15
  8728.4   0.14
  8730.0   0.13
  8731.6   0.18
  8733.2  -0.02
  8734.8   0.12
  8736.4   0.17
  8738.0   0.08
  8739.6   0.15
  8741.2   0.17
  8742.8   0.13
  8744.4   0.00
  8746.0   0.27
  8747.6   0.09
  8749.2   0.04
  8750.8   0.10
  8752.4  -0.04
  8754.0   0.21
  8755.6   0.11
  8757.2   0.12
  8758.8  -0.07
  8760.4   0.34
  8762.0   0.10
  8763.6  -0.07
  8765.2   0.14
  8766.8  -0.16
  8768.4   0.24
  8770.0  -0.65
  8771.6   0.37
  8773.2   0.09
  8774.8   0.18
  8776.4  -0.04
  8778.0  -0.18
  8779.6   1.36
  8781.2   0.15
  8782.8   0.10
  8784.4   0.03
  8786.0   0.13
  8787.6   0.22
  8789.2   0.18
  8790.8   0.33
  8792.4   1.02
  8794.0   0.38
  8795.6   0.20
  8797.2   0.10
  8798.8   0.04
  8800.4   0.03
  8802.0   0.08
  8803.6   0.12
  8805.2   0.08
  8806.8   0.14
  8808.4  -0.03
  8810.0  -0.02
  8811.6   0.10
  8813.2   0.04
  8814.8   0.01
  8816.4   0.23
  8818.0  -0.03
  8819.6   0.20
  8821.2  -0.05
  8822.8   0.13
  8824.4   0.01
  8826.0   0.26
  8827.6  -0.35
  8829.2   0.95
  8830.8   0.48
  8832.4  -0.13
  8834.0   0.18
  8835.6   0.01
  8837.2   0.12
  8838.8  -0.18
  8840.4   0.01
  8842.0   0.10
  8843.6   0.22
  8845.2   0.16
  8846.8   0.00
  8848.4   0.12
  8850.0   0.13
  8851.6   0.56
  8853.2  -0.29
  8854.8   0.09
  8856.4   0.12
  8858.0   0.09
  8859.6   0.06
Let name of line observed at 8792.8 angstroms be [O III] 5007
